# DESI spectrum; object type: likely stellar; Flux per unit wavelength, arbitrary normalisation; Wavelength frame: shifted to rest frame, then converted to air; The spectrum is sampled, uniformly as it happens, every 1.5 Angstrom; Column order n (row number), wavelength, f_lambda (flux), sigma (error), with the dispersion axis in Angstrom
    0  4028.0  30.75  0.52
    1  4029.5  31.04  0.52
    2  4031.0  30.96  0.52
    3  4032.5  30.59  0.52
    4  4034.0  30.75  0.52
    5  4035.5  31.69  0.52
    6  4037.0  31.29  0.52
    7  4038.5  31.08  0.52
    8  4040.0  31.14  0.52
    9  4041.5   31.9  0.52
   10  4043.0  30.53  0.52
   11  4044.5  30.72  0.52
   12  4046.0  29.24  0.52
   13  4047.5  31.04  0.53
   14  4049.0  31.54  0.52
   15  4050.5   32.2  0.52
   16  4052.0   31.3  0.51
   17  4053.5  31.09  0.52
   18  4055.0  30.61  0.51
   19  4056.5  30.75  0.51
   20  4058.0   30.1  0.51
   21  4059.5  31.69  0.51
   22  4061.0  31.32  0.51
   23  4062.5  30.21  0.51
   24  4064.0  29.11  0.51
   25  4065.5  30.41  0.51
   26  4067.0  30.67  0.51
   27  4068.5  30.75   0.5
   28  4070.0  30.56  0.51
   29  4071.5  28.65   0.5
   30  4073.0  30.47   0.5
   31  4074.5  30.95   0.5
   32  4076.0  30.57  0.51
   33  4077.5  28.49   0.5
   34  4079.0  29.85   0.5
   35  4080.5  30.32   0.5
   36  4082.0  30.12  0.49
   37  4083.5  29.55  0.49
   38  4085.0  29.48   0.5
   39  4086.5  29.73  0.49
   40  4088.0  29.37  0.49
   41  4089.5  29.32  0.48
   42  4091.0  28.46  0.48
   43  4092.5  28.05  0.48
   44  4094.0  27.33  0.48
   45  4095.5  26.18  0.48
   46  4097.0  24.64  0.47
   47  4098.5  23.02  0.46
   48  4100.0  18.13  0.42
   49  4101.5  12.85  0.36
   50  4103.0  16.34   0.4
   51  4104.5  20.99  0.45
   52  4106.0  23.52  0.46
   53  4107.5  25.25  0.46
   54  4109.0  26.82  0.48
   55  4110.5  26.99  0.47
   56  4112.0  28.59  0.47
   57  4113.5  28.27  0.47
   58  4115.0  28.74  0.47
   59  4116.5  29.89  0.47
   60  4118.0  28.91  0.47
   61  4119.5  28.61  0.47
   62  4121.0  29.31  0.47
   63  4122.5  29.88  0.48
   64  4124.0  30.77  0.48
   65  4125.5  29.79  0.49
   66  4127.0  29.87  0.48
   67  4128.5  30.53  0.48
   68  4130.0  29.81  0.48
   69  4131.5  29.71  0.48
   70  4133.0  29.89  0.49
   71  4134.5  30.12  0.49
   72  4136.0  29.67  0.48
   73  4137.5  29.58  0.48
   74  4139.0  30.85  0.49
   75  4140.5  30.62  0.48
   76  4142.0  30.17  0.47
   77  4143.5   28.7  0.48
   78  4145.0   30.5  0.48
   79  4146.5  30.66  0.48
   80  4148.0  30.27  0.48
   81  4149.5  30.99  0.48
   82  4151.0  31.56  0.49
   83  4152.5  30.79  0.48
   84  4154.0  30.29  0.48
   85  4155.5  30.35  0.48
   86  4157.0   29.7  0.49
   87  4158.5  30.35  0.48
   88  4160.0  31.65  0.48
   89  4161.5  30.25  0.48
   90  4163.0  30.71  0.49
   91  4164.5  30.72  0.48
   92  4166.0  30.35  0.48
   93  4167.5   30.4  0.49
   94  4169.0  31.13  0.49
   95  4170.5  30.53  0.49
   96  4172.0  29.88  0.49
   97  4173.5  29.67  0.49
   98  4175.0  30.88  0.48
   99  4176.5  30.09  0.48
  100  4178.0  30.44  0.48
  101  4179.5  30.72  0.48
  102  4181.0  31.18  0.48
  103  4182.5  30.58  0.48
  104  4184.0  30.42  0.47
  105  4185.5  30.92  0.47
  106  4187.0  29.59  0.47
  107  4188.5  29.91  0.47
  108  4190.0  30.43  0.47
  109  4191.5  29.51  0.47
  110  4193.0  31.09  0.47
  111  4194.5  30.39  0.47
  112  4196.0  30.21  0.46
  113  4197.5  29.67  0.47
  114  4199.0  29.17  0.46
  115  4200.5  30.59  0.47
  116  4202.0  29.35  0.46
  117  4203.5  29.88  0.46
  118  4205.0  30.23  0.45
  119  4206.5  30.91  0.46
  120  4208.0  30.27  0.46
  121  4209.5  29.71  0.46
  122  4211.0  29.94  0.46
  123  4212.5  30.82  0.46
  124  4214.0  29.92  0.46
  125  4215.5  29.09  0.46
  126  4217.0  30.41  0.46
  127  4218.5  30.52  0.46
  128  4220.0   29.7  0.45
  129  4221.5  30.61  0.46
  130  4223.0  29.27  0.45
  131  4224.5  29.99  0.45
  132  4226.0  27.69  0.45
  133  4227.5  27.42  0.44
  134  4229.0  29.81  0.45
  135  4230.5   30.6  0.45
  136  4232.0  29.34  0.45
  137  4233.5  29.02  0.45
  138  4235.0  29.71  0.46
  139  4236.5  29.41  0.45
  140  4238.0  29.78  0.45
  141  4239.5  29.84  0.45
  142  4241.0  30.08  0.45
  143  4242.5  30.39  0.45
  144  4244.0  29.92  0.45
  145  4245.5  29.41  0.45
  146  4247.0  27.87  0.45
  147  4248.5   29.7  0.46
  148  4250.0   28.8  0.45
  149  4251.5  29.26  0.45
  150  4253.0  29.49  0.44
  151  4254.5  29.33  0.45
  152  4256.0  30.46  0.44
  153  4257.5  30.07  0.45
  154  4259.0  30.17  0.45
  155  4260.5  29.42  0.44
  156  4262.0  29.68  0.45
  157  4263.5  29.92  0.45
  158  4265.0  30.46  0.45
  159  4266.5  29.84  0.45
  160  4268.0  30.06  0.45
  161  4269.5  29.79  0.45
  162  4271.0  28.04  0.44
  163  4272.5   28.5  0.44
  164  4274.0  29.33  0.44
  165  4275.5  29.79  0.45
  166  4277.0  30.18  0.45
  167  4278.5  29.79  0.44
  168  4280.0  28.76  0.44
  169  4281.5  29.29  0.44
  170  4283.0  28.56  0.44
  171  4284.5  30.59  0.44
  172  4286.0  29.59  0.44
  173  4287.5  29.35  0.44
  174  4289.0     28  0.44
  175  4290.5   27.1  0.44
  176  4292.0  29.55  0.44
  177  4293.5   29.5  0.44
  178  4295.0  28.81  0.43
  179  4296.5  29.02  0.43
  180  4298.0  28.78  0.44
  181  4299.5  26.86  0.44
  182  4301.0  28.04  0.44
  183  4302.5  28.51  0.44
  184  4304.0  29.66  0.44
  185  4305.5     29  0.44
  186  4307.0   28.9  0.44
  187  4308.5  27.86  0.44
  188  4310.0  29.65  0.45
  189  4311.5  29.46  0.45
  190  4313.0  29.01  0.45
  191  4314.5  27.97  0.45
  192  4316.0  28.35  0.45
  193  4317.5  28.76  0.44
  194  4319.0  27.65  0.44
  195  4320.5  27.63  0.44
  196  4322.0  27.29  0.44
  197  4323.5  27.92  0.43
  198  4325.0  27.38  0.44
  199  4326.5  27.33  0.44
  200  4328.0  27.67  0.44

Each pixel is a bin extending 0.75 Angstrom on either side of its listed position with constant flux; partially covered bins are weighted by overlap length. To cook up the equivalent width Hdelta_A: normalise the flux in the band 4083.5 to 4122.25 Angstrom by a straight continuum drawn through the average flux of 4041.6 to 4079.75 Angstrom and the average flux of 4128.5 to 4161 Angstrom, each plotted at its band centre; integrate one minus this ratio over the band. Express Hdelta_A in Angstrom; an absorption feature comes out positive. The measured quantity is 5.5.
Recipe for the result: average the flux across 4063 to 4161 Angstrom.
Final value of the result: 28.6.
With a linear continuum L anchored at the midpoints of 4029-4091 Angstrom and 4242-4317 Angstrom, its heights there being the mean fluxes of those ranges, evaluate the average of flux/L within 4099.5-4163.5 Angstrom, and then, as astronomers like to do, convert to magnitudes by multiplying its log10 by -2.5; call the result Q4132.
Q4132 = 0.06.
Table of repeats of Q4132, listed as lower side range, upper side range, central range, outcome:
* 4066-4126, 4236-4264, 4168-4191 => -0.06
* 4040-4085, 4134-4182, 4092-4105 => 0.36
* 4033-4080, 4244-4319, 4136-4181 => -0.02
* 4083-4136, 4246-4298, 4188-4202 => -0.07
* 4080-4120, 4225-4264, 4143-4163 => -0.12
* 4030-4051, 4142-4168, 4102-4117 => 0.21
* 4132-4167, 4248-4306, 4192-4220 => -0.01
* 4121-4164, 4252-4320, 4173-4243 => -0.01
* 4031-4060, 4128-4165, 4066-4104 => 0.13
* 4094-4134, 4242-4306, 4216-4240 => -0.04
